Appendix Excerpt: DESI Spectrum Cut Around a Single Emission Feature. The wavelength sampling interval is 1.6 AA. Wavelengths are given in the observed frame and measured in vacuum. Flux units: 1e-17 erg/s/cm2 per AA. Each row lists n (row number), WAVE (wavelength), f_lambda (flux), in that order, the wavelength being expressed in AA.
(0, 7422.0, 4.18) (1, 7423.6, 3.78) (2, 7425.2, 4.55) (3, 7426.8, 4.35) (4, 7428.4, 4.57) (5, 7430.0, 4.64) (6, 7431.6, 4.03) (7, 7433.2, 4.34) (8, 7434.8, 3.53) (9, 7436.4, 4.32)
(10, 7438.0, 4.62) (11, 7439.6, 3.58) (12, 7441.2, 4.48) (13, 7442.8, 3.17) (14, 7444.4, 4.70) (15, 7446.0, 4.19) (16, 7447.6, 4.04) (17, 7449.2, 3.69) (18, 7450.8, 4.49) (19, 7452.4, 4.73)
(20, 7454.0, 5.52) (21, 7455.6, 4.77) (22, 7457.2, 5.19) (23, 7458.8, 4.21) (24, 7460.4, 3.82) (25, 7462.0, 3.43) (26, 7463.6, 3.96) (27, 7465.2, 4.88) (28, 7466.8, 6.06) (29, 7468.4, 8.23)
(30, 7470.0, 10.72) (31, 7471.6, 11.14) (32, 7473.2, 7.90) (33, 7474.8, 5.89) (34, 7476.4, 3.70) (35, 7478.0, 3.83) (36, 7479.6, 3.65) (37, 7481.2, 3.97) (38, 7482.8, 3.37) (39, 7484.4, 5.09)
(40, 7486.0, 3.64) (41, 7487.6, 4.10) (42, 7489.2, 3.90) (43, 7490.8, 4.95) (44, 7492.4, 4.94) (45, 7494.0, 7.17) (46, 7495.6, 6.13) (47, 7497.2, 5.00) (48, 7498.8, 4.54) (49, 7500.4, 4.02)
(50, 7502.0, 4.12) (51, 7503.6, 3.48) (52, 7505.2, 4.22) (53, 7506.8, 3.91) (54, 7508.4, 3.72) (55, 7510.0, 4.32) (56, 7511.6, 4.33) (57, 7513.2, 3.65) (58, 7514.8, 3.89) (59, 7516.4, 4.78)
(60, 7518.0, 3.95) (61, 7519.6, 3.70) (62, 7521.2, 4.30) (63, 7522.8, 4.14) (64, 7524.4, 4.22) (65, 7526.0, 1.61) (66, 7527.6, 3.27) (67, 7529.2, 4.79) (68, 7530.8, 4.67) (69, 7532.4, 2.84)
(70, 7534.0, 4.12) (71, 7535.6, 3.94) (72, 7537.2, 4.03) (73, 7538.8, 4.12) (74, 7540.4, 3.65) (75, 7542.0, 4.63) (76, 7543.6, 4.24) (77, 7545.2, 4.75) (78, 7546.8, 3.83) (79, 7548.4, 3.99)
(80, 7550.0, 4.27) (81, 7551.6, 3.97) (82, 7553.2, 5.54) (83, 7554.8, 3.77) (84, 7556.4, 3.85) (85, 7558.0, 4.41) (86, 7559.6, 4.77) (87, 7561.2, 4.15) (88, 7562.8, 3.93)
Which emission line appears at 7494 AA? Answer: [N II] 6583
